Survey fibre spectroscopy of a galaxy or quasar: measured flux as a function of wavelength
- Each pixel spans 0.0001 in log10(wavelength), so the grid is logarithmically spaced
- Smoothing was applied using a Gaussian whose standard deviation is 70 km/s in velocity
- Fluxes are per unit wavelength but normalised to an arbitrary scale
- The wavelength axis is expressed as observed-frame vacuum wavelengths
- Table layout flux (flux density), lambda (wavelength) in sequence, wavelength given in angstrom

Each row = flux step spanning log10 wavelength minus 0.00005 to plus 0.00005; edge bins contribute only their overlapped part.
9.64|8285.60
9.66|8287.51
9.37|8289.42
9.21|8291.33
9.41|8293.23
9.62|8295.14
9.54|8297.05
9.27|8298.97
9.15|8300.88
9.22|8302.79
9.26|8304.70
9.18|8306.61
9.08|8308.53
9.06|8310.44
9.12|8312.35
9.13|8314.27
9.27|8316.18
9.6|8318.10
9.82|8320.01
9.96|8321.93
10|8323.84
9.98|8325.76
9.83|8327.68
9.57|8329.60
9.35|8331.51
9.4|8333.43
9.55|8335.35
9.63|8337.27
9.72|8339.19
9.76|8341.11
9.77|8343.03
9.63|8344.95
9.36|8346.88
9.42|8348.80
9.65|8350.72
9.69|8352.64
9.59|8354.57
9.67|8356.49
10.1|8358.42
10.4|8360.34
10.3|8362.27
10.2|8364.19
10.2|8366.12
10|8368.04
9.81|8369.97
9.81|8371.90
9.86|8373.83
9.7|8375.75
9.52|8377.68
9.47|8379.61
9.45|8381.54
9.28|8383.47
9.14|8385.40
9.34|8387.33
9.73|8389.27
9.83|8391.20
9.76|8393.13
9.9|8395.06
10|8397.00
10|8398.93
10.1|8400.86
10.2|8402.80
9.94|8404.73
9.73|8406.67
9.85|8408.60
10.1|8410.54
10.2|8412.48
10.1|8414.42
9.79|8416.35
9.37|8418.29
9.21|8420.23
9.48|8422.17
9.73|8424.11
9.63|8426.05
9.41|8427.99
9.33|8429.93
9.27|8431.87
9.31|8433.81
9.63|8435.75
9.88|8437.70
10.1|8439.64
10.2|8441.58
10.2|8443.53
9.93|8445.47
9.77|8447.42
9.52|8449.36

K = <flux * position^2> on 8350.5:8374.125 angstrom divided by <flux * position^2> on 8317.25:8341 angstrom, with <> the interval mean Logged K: 1.03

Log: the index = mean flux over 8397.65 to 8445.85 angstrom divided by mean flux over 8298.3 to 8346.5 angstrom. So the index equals 1.0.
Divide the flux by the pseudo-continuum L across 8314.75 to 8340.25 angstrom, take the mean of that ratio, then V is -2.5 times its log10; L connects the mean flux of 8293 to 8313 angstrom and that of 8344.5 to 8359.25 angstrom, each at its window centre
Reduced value -0.02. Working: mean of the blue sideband 9.26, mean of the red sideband 9.63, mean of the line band 9.66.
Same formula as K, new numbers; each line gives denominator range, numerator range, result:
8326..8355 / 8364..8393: 1.02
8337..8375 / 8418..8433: 0.98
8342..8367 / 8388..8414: 1.02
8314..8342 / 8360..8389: 1.02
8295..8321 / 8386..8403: 1.08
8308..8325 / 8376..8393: 1.02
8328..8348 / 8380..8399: 1.02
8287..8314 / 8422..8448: 1.08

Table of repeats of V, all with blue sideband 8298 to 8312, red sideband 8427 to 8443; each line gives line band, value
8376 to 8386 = 0.01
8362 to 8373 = -0.07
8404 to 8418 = -0.04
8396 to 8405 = -0.06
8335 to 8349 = -0.04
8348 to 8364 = -0.06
